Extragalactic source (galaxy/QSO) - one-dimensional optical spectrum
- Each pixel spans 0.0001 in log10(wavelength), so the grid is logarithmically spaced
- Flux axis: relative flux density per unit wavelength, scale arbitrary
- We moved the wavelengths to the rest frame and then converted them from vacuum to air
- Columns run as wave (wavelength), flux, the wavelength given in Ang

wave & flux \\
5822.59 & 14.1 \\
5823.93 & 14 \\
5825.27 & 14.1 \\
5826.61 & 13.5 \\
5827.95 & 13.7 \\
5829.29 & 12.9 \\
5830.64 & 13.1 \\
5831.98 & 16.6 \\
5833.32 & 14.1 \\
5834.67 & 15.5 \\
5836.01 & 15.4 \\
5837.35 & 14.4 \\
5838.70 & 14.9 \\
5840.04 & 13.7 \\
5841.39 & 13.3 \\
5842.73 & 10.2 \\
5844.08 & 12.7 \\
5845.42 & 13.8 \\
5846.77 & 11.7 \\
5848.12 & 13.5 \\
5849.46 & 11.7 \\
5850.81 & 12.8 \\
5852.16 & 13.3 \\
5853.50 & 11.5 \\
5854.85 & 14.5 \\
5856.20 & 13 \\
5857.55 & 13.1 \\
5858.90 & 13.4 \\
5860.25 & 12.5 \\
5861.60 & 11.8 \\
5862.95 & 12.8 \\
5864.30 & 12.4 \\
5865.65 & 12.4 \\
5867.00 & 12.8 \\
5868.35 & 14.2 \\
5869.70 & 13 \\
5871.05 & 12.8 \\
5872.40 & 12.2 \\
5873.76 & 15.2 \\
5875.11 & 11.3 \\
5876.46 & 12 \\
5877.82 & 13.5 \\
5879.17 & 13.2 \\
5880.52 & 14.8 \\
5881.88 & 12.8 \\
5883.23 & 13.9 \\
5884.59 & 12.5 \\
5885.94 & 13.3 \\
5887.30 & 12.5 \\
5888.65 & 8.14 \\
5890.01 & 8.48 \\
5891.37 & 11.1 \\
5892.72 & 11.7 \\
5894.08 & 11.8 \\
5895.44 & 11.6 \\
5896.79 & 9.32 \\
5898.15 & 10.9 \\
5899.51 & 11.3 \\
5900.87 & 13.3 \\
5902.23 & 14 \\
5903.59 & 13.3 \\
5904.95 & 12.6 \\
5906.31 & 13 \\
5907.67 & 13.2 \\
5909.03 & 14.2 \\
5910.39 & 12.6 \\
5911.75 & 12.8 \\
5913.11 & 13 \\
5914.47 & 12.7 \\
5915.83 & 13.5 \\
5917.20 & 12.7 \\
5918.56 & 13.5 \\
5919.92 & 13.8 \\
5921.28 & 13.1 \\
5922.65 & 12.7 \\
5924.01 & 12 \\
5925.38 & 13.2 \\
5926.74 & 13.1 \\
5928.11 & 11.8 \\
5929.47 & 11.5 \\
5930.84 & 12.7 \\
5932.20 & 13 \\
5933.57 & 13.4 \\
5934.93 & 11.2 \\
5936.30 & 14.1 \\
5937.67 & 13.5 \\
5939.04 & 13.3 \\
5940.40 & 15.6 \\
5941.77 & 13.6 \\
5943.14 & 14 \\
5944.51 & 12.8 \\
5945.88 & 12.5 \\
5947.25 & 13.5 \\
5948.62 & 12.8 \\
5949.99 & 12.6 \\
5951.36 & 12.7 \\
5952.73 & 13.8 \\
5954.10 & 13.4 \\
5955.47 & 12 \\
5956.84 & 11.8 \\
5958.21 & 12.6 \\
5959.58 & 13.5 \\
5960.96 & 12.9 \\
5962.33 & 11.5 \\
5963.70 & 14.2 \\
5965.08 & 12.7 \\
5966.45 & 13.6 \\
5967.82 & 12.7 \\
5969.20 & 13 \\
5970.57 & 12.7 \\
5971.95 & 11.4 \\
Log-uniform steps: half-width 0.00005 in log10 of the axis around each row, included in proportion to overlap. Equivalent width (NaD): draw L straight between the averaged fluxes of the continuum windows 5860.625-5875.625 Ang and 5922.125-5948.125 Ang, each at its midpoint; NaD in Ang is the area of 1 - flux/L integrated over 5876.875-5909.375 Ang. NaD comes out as 1.6 Ang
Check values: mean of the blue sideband 12.8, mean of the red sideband 13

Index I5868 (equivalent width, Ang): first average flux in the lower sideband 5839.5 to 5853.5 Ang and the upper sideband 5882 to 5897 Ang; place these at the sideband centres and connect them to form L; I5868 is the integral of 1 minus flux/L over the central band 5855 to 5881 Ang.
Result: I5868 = -2.1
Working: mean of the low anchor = 12.6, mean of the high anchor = 11.4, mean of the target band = 13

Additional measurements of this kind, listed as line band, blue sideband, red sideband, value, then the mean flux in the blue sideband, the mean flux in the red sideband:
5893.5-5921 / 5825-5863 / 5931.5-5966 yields 1.10 Ang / 13.4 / 13.1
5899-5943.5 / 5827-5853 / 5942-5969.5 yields 0.15 Ang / 13.5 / 12.9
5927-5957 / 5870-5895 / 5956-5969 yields -0.74 Ang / 12.3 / 12.8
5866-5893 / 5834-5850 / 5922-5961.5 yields 1.56 Ang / 13.4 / 13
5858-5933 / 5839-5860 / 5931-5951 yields 2.78 Ang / 12.8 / 13.3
